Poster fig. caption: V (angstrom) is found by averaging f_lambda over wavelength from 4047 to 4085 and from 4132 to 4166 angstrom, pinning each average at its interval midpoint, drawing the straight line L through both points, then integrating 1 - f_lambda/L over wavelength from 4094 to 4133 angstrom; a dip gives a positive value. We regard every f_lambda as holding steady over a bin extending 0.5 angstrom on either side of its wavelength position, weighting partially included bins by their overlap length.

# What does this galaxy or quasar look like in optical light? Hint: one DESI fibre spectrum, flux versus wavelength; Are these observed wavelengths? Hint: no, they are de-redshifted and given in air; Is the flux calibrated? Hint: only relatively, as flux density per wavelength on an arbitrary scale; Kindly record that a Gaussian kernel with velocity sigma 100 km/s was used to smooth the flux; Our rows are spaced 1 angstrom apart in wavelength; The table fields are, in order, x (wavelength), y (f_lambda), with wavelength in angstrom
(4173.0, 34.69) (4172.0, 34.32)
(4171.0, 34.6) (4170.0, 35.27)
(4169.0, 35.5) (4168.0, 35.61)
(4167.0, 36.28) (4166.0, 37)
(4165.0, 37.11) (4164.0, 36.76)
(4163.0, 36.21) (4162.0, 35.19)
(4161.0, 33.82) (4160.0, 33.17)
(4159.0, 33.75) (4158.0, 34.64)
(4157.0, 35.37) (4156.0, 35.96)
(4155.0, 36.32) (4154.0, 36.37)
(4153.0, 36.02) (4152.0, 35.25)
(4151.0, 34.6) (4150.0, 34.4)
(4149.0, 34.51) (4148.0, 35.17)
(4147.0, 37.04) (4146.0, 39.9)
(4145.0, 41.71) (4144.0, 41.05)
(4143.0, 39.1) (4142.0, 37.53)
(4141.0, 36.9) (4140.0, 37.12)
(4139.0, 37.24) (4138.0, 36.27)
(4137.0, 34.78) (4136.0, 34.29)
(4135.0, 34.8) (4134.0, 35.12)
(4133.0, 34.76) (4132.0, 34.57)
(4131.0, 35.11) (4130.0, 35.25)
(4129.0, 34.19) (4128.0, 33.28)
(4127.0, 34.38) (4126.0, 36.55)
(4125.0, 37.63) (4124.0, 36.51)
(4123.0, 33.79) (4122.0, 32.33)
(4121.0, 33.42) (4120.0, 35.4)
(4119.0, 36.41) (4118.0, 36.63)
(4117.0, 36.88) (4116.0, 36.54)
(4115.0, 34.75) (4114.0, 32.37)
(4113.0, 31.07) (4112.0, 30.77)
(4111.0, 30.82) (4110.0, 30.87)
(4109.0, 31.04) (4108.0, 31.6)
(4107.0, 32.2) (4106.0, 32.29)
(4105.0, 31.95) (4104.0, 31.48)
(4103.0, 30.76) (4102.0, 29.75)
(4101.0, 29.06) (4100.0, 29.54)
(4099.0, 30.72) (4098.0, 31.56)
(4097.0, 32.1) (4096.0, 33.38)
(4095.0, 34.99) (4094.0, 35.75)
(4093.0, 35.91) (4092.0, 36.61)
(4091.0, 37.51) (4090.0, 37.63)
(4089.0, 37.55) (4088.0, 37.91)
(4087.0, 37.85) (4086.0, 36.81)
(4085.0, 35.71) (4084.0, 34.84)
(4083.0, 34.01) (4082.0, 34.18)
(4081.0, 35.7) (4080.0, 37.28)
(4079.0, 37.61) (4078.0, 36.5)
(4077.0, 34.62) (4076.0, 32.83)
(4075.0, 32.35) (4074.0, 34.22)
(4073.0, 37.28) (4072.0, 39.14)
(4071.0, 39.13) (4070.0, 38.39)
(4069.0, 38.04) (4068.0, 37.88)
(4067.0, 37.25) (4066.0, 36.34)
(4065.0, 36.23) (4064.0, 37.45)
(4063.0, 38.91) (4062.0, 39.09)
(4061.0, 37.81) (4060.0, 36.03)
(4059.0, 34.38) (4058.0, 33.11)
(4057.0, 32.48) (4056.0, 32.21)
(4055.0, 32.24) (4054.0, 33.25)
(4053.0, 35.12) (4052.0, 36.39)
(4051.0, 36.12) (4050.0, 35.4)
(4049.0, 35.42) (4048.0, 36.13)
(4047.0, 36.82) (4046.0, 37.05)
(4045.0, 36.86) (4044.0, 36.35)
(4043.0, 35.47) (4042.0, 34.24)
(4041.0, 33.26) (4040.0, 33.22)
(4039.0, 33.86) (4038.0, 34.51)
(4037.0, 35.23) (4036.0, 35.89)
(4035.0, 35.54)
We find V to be 3.0 angstrom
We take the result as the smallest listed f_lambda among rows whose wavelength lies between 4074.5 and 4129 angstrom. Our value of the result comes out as 29.06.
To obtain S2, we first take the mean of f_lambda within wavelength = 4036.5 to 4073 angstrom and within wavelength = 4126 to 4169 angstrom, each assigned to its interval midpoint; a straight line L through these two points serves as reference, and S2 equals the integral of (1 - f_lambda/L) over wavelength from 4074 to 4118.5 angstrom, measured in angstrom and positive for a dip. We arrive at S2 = 2.4 angstrom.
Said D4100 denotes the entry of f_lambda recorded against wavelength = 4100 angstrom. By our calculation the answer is 29.54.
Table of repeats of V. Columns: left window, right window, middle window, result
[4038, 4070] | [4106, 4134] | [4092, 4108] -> 1.1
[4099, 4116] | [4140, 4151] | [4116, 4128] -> -0.6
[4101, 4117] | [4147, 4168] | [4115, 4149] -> -2.5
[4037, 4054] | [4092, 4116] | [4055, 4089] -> -2.3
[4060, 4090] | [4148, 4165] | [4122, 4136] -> 0.3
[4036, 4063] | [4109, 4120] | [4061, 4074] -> -1.1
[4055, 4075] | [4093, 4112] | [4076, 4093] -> -1.2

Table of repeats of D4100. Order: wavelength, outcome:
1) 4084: 34.84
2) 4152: 35.25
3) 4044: 36.35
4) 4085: 35.71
